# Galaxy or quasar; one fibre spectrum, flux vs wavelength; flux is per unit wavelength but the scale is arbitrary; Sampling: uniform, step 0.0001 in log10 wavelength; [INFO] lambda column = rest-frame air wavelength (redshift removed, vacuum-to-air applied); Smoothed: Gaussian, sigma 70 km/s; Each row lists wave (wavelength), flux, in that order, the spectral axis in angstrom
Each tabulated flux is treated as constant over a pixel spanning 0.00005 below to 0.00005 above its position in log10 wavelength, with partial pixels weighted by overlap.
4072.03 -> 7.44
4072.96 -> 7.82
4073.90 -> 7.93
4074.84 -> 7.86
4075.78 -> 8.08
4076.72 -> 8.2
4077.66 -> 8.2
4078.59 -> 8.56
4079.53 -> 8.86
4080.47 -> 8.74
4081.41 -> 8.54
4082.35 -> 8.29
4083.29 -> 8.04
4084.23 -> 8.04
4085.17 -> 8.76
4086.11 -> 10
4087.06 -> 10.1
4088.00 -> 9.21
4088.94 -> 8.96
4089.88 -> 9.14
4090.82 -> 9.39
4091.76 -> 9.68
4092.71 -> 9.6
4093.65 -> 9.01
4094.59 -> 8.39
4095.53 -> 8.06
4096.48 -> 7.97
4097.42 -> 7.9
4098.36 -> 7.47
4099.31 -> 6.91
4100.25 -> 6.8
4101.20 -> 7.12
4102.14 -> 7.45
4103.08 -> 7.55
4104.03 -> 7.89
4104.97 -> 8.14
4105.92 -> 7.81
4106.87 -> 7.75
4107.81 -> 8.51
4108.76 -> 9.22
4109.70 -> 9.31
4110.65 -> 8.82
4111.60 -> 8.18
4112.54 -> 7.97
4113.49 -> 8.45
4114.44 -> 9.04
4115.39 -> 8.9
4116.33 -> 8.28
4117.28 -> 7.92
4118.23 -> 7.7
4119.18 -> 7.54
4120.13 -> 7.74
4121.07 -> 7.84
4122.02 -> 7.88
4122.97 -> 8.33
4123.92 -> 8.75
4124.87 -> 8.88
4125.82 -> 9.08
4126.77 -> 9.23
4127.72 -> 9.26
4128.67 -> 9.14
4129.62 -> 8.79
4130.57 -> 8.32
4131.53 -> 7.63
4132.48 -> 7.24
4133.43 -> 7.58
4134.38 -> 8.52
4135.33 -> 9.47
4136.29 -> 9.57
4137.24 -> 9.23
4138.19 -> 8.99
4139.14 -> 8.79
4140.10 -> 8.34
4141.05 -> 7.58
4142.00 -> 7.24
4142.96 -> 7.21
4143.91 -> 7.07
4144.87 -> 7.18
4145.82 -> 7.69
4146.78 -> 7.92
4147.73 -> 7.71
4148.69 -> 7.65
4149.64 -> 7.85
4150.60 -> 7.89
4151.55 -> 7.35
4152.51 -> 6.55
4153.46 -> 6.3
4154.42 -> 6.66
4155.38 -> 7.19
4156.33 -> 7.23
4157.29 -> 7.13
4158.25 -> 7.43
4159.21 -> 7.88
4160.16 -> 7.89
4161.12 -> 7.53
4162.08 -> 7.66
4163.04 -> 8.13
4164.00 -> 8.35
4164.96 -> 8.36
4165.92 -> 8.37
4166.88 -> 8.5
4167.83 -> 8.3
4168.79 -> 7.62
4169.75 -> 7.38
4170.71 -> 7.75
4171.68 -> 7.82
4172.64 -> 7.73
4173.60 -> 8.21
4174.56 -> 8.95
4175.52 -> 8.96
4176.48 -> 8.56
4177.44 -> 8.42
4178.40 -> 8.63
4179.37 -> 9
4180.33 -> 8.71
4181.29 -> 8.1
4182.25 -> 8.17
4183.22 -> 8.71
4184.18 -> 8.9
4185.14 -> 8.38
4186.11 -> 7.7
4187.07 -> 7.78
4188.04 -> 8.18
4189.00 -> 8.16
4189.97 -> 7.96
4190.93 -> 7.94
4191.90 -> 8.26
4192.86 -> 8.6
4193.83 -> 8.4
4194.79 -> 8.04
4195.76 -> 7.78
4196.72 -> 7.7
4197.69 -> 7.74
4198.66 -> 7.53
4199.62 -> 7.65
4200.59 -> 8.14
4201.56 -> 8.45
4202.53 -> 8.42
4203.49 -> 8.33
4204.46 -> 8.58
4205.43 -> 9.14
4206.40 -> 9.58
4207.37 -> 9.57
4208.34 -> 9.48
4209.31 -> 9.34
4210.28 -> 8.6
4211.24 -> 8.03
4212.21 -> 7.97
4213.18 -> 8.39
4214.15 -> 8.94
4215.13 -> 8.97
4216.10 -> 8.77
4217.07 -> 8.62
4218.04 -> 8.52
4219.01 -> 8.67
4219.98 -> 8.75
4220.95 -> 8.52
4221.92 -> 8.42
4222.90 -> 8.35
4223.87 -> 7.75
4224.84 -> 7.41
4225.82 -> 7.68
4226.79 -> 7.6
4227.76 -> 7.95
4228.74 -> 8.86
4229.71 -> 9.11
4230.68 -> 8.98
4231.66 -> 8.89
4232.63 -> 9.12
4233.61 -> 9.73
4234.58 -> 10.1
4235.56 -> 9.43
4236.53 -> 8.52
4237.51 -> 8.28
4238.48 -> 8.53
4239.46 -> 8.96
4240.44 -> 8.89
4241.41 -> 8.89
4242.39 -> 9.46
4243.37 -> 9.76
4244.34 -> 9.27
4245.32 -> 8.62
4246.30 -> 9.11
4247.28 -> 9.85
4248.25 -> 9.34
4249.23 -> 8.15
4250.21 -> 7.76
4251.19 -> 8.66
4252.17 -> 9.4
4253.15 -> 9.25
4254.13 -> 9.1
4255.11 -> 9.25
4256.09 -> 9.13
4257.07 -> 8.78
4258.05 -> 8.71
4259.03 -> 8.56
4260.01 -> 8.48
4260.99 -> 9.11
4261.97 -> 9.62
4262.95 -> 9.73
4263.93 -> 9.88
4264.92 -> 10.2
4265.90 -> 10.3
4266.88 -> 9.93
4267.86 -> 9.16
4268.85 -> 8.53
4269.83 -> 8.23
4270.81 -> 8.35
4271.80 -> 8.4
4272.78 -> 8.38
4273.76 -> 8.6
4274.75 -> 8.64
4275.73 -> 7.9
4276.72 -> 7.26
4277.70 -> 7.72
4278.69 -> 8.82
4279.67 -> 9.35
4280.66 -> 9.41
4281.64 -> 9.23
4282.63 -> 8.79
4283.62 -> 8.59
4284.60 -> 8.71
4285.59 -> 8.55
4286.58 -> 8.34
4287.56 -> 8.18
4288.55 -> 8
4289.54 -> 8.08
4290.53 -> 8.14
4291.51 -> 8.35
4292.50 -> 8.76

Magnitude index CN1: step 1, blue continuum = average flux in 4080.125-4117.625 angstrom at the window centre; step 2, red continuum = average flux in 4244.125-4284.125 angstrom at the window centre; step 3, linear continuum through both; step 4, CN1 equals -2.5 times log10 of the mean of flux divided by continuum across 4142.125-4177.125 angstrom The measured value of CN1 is 0.12 mag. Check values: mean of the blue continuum 8.43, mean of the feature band 7.72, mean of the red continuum 8.91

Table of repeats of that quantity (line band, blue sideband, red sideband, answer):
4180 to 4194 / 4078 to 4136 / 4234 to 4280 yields 0.06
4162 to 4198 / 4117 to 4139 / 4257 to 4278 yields 0.05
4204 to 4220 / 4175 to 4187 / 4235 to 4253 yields -0.01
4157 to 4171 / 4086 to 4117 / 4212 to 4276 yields 0.09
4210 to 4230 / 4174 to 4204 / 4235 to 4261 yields 0.03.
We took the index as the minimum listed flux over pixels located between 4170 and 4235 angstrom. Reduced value 7.41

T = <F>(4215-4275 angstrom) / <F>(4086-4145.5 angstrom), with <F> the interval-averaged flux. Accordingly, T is 1.06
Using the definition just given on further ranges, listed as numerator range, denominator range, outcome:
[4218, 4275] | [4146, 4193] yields 1.12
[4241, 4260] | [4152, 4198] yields 1.12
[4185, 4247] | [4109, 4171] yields 1.06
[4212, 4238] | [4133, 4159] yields 1.11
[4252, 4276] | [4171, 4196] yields 1.09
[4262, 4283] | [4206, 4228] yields 1.05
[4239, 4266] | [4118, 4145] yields 1.10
